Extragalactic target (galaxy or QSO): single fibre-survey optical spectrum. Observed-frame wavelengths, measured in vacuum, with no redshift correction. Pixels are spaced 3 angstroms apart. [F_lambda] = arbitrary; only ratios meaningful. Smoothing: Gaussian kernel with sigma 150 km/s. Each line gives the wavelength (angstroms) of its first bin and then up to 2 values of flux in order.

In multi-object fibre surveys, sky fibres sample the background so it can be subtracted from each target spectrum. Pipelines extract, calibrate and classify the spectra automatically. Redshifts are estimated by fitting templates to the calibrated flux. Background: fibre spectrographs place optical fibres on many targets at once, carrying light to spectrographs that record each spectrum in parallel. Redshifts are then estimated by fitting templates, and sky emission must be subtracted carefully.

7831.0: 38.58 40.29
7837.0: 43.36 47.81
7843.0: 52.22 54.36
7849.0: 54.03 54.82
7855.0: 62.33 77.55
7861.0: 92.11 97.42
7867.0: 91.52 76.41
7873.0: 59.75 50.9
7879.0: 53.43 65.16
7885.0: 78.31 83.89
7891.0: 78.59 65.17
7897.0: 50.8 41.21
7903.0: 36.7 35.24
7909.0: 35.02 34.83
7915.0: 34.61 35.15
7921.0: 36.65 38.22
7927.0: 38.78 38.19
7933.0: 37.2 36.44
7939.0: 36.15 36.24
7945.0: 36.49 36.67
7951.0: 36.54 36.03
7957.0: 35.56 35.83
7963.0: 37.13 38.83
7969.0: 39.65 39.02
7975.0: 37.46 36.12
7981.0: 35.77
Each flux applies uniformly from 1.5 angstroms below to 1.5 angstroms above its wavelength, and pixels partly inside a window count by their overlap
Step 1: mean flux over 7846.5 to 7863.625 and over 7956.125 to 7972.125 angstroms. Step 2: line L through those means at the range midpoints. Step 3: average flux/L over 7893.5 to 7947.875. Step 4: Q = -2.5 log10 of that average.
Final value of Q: 0.29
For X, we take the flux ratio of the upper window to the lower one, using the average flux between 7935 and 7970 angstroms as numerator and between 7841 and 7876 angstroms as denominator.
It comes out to 0.53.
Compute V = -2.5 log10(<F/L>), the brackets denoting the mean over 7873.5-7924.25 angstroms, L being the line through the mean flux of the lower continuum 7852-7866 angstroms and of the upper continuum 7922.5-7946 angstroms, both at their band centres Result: 0.15 mag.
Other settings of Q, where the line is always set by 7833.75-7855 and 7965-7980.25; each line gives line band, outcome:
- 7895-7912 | 0.13 mag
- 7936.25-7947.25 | 0.14 mag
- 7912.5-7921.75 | 0.23 mag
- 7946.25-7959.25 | 0.11 mag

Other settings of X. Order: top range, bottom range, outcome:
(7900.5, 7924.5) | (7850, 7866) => 0.47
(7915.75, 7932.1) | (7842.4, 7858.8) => 0.63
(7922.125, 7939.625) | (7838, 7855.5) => 0.70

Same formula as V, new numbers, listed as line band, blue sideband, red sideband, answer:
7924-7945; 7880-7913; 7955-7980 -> 0.22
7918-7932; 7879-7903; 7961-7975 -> 0.36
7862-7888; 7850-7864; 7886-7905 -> -0.09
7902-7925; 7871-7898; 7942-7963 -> 0.43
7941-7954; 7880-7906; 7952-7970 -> 0.15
